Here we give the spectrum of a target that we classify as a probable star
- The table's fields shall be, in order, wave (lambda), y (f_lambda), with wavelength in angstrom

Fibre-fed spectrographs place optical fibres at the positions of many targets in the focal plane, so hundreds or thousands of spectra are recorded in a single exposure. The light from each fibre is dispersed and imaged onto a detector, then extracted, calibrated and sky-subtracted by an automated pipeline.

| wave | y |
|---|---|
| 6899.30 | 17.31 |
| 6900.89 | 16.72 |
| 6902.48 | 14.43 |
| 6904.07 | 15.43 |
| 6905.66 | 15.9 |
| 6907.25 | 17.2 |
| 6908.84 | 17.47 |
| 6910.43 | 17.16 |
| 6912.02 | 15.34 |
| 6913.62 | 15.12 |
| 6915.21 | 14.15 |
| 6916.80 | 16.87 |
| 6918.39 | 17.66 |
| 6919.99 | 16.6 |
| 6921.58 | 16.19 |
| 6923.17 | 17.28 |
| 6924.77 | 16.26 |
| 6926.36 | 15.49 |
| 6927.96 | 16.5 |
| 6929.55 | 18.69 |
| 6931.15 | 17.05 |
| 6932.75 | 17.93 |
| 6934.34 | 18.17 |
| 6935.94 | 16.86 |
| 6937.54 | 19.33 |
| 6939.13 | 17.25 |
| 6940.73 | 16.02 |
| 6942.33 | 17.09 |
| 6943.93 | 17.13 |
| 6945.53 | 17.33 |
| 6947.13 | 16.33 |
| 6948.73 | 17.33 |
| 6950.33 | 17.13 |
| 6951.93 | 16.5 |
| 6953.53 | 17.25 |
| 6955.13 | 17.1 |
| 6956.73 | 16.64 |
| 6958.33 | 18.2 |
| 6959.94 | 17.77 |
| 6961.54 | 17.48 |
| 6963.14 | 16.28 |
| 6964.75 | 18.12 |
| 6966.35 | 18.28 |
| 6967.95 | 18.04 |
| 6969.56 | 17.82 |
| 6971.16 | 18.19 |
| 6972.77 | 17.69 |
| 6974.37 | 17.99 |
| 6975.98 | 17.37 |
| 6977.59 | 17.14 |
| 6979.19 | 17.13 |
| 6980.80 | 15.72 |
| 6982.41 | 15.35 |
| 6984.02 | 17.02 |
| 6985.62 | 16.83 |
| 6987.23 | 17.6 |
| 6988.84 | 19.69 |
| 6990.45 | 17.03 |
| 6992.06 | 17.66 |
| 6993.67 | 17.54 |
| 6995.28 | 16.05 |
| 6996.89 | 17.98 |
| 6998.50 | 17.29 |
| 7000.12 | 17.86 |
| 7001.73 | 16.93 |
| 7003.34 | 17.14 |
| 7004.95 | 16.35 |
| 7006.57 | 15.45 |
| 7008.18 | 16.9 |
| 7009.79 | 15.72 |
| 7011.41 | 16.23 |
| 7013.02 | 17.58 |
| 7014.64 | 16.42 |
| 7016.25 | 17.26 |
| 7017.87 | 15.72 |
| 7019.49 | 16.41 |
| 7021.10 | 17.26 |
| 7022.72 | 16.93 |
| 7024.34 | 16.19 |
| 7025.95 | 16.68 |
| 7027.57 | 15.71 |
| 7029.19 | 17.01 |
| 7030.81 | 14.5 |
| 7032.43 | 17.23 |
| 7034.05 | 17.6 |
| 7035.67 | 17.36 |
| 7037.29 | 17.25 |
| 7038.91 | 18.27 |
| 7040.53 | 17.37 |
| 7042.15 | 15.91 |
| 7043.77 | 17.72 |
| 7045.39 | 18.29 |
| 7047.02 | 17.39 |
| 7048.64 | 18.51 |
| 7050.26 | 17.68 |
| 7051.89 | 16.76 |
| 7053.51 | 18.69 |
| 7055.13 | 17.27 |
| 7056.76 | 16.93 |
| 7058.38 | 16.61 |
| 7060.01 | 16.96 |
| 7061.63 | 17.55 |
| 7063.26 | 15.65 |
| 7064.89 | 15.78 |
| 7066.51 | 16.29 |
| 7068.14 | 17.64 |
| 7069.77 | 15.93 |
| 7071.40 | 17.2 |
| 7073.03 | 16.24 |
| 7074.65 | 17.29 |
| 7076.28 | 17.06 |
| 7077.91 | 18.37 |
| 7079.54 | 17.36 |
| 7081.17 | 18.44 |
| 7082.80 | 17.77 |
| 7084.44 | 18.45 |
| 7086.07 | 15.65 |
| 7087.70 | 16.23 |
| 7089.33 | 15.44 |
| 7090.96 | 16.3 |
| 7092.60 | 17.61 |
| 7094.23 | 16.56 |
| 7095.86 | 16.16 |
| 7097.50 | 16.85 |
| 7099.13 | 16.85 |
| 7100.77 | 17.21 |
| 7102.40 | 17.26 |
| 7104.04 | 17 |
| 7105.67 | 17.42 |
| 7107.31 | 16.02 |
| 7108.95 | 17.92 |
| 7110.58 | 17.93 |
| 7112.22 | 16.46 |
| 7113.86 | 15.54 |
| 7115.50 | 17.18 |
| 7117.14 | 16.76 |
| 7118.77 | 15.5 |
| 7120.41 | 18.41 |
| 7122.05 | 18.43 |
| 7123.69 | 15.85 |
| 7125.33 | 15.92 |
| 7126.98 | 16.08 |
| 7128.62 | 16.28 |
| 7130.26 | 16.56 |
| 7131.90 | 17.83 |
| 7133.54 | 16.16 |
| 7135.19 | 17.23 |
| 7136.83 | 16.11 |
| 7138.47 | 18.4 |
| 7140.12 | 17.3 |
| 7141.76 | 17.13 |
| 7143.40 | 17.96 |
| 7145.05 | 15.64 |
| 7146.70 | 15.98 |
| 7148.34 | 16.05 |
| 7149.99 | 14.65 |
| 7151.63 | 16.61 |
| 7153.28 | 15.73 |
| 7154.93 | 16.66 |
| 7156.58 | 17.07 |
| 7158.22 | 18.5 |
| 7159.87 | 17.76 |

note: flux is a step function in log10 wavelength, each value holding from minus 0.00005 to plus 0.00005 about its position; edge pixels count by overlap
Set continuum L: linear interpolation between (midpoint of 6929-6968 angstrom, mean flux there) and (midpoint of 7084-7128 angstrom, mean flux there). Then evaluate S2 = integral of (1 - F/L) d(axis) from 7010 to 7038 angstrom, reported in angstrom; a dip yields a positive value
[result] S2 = 0.7 angstrom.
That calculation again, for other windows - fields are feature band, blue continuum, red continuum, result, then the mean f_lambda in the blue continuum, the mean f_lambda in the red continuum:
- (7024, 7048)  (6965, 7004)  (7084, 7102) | 0.07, 17.4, 16.6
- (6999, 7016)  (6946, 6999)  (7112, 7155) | 0.47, 17.3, 16.6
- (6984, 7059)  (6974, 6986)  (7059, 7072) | -1.65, 16.8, 16.6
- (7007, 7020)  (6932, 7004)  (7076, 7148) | 0.54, 17.3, 16.9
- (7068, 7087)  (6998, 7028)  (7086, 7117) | -0.63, 16.6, 16.7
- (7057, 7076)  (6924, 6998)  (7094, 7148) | 0.36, 17.3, 16.8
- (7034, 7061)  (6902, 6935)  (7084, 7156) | -1.30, 16.5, 16.7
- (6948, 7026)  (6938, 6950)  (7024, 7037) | -1.47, 17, 16.6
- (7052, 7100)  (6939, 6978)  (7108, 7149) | 0.15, 17.3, 16.8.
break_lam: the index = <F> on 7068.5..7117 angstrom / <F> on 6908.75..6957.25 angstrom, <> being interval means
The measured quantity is 1.01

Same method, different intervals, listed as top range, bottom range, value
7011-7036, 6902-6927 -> 1.03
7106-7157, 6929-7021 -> 0.97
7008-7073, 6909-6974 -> 0.99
